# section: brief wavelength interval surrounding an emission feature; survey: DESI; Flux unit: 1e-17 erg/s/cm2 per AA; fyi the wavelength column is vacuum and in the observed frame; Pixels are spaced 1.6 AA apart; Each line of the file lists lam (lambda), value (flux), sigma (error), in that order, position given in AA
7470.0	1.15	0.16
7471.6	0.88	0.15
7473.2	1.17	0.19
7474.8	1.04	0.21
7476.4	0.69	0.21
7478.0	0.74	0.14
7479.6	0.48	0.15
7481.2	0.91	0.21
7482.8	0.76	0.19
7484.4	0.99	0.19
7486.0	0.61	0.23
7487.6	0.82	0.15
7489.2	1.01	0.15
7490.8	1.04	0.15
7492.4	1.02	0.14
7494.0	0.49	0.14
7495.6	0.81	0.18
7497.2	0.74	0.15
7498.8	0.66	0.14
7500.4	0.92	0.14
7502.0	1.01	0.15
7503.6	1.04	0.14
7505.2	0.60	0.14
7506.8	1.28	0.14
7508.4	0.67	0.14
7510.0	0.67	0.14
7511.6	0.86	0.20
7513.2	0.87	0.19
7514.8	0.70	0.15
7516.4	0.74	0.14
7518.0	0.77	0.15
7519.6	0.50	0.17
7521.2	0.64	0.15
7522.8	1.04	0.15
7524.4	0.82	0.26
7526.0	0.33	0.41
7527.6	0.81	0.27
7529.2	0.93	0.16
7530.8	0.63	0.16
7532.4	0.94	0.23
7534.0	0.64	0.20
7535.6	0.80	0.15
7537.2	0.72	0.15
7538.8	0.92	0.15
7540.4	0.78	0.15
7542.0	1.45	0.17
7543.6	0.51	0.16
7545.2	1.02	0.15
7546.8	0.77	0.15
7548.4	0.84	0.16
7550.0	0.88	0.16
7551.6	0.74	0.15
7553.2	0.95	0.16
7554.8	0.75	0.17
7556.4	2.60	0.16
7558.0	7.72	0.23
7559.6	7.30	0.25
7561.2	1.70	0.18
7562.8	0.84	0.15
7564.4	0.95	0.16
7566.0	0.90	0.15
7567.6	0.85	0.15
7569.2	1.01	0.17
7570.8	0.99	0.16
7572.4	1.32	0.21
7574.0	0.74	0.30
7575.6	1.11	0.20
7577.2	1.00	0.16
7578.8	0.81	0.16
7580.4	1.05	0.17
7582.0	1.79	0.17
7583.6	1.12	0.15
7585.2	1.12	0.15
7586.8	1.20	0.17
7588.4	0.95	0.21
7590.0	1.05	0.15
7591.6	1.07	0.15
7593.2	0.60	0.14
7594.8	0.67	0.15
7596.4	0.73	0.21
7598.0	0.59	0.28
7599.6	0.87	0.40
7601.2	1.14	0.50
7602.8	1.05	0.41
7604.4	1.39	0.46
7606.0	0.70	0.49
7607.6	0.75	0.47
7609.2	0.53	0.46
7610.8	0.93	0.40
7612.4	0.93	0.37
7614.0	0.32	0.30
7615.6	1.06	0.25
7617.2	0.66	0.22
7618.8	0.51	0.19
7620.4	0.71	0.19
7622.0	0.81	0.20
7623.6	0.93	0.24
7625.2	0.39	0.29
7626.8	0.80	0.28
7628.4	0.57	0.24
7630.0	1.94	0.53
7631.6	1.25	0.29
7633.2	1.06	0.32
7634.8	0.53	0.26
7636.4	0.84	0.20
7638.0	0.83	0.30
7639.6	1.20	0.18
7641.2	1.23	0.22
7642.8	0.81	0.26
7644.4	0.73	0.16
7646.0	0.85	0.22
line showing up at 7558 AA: H-alpha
